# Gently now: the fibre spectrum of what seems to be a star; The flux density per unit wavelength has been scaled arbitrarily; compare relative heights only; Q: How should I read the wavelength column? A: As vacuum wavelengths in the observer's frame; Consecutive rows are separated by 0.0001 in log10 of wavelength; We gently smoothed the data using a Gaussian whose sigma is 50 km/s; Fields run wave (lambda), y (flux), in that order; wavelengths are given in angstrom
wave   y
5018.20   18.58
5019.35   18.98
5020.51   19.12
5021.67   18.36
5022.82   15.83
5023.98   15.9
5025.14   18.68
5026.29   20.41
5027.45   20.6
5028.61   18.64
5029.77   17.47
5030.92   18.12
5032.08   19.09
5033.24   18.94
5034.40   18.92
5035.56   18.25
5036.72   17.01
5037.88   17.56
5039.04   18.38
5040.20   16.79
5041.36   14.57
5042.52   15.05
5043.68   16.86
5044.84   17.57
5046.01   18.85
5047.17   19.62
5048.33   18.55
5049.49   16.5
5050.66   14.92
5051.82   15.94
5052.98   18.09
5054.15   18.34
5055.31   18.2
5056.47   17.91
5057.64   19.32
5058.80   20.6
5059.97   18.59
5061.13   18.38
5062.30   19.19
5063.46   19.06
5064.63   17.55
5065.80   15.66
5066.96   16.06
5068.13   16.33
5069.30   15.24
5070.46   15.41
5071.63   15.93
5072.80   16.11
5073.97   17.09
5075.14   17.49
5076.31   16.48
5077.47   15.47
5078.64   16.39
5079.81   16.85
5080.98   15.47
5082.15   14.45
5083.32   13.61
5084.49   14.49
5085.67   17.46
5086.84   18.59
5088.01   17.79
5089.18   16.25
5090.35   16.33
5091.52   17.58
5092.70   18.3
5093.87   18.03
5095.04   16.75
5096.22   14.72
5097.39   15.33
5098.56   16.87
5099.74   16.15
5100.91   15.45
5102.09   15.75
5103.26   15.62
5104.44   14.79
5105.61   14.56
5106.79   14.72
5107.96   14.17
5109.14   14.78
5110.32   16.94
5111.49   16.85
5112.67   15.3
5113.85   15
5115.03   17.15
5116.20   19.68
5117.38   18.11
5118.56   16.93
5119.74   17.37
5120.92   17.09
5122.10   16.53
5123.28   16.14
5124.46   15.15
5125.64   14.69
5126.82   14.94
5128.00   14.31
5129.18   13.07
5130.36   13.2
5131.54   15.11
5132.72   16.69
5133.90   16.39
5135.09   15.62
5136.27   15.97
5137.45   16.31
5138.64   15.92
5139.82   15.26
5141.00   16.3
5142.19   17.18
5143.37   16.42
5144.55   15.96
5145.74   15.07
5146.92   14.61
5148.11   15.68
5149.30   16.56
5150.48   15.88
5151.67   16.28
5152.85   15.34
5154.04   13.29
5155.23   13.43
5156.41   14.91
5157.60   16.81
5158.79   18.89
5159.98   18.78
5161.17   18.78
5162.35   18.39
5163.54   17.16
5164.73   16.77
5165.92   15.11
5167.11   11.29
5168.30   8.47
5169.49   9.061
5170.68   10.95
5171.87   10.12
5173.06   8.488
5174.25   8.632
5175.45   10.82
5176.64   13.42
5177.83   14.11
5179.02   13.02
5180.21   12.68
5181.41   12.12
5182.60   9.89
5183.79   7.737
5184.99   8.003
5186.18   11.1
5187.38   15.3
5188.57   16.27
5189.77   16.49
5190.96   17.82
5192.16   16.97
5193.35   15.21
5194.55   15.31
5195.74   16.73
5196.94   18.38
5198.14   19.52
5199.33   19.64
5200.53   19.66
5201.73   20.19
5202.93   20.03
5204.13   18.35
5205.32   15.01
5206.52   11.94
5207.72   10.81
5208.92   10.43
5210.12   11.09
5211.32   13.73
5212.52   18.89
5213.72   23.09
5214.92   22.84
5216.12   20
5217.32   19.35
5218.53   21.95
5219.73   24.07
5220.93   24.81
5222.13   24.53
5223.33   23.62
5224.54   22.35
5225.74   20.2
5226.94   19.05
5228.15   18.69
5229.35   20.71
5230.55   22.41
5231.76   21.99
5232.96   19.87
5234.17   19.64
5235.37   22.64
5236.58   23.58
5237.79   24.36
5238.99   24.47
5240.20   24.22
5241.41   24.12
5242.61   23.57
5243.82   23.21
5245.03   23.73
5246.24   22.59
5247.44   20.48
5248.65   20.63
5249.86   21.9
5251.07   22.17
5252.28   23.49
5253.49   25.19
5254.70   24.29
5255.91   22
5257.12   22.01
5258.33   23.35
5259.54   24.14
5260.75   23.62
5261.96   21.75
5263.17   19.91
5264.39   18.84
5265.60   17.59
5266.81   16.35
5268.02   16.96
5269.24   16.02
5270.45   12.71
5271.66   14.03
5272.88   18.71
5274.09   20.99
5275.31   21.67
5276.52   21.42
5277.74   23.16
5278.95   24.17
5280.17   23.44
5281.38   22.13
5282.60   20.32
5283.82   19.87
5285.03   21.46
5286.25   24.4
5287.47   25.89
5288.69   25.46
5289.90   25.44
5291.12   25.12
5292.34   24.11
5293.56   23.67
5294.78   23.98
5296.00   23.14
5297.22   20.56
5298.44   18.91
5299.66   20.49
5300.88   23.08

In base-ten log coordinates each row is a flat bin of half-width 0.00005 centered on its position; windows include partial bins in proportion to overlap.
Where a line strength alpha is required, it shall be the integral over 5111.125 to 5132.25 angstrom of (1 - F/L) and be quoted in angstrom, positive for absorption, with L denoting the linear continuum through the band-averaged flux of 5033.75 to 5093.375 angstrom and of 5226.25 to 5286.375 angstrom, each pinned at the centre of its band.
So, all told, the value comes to 2.81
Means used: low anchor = 17.1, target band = 15.9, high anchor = 21.3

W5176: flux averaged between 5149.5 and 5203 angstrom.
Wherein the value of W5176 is 14.6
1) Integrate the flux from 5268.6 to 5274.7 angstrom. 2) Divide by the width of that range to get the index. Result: 16.5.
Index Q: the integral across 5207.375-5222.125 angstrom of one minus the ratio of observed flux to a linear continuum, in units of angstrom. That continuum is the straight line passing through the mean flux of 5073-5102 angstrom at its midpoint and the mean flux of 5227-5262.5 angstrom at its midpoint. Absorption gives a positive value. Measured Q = 1.8 angstrom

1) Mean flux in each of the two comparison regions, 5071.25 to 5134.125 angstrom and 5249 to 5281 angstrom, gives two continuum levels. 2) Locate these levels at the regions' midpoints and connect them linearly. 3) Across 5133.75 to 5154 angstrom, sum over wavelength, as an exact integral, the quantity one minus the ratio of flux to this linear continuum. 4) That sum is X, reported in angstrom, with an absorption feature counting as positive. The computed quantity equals 1.6 angstrom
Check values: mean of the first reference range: 16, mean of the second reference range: 20.8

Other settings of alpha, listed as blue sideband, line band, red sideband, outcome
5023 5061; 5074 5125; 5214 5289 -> 7.22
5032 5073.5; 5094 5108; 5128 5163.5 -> 0.95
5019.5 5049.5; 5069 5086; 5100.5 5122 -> 1.09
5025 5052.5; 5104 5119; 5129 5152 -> 0.20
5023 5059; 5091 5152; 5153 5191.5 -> -3.37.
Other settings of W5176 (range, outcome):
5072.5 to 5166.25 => 16.1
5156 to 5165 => 17.6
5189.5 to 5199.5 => 17.3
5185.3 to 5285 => 20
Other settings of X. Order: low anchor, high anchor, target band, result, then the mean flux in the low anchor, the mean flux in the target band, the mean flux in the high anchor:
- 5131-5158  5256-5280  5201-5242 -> -3.8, 15.7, 20.1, 20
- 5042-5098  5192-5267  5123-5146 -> 3.6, 17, 15.5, 20.5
